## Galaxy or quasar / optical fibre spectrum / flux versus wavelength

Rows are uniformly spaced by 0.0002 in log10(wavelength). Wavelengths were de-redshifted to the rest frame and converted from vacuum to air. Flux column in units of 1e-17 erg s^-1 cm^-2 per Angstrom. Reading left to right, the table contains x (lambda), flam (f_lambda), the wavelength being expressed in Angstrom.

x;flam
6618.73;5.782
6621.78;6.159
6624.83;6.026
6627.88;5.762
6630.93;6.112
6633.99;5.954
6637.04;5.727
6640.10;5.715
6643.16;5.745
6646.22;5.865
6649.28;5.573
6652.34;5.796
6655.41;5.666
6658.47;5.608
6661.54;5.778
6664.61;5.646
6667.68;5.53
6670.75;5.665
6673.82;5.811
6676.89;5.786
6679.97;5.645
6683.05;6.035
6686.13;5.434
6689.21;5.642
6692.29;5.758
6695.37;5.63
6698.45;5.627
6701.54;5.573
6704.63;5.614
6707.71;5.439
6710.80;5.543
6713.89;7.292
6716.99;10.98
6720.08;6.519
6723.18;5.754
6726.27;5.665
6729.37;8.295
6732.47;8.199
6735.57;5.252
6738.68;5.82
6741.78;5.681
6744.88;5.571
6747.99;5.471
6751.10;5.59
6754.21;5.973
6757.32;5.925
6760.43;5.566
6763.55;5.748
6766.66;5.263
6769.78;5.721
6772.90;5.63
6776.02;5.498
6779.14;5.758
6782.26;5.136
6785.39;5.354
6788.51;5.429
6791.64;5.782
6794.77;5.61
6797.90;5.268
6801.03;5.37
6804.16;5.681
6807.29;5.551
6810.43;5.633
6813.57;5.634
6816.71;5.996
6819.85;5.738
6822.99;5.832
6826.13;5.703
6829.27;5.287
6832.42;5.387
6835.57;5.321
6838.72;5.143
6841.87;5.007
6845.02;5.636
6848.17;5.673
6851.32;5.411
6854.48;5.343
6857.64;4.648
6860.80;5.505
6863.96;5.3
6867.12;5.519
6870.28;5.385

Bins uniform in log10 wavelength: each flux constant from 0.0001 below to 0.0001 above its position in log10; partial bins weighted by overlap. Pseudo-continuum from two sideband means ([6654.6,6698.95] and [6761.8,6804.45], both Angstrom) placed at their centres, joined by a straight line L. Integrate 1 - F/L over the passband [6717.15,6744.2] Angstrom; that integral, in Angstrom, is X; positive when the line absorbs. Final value -4.9 Angstrom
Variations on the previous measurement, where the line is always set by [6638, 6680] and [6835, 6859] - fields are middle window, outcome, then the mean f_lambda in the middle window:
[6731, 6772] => -2.43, 5.82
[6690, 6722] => -4.46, 6.37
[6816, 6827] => -0.98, 5.81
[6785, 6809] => -0.55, 5.51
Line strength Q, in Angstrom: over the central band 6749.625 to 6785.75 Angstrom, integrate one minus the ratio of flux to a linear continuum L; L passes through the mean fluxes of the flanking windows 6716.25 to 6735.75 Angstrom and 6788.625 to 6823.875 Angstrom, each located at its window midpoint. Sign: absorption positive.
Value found 4.5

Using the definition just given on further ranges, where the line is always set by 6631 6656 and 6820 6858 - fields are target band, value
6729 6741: -2.3 Angstrom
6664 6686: 0.0 Angstrom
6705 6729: -4.8 Angstrom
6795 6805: 0.1 Angstrom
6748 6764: -0.5 Angstrom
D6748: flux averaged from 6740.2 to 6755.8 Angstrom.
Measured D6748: 5.66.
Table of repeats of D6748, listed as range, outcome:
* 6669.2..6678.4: 5.76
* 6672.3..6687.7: 5.74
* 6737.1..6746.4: 5.69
